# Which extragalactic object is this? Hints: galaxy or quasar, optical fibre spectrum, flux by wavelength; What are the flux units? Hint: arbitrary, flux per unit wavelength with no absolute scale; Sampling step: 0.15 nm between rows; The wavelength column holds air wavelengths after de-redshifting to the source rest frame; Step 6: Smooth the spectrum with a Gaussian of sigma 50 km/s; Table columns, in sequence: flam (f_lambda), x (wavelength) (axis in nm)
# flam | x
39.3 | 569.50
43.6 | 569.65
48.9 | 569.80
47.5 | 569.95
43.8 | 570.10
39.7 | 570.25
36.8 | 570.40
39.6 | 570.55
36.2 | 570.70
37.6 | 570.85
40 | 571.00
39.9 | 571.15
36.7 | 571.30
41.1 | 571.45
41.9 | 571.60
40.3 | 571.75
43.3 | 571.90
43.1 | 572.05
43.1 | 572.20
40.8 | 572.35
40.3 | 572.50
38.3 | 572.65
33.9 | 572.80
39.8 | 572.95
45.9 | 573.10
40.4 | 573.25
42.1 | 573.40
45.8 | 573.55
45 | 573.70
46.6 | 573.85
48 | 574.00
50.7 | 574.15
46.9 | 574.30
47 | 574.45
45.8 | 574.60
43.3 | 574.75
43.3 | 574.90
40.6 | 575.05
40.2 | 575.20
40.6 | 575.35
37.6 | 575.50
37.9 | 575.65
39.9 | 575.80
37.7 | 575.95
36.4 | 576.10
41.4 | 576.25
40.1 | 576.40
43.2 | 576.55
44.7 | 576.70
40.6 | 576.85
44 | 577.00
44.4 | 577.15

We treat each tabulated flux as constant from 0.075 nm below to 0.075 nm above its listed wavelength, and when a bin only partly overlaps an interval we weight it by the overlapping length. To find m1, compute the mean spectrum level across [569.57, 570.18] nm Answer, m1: 45.8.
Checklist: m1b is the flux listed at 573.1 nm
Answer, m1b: 45.9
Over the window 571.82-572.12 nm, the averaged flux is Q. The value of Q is 43.2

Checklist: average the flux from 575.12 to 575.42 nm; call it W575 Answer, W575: 40.4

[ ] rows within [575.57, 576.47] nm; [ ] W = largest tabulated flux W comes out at 41.4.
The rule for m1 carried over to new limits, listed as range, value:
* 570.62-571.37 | 38.1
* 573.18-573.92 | 44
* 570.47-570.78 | 37.9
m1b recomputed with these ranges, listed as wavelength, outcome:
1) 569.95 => 47.5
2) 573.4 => 42.1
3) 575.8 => 39.9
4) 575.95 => 37.7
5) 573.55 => 45.8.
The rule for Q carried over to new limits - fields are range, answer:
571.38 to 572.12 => 41.9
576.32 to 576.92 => 42.2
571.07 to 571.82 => 40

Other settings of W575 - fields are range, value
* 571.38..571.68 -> 41.5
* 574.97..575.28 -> 40.4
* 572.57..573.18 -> 39.5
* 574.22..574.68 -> 46.6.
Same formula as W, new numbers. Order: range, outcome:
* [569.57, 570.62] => 48.9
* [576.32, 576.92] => 44.7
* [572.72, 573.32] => 45.9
